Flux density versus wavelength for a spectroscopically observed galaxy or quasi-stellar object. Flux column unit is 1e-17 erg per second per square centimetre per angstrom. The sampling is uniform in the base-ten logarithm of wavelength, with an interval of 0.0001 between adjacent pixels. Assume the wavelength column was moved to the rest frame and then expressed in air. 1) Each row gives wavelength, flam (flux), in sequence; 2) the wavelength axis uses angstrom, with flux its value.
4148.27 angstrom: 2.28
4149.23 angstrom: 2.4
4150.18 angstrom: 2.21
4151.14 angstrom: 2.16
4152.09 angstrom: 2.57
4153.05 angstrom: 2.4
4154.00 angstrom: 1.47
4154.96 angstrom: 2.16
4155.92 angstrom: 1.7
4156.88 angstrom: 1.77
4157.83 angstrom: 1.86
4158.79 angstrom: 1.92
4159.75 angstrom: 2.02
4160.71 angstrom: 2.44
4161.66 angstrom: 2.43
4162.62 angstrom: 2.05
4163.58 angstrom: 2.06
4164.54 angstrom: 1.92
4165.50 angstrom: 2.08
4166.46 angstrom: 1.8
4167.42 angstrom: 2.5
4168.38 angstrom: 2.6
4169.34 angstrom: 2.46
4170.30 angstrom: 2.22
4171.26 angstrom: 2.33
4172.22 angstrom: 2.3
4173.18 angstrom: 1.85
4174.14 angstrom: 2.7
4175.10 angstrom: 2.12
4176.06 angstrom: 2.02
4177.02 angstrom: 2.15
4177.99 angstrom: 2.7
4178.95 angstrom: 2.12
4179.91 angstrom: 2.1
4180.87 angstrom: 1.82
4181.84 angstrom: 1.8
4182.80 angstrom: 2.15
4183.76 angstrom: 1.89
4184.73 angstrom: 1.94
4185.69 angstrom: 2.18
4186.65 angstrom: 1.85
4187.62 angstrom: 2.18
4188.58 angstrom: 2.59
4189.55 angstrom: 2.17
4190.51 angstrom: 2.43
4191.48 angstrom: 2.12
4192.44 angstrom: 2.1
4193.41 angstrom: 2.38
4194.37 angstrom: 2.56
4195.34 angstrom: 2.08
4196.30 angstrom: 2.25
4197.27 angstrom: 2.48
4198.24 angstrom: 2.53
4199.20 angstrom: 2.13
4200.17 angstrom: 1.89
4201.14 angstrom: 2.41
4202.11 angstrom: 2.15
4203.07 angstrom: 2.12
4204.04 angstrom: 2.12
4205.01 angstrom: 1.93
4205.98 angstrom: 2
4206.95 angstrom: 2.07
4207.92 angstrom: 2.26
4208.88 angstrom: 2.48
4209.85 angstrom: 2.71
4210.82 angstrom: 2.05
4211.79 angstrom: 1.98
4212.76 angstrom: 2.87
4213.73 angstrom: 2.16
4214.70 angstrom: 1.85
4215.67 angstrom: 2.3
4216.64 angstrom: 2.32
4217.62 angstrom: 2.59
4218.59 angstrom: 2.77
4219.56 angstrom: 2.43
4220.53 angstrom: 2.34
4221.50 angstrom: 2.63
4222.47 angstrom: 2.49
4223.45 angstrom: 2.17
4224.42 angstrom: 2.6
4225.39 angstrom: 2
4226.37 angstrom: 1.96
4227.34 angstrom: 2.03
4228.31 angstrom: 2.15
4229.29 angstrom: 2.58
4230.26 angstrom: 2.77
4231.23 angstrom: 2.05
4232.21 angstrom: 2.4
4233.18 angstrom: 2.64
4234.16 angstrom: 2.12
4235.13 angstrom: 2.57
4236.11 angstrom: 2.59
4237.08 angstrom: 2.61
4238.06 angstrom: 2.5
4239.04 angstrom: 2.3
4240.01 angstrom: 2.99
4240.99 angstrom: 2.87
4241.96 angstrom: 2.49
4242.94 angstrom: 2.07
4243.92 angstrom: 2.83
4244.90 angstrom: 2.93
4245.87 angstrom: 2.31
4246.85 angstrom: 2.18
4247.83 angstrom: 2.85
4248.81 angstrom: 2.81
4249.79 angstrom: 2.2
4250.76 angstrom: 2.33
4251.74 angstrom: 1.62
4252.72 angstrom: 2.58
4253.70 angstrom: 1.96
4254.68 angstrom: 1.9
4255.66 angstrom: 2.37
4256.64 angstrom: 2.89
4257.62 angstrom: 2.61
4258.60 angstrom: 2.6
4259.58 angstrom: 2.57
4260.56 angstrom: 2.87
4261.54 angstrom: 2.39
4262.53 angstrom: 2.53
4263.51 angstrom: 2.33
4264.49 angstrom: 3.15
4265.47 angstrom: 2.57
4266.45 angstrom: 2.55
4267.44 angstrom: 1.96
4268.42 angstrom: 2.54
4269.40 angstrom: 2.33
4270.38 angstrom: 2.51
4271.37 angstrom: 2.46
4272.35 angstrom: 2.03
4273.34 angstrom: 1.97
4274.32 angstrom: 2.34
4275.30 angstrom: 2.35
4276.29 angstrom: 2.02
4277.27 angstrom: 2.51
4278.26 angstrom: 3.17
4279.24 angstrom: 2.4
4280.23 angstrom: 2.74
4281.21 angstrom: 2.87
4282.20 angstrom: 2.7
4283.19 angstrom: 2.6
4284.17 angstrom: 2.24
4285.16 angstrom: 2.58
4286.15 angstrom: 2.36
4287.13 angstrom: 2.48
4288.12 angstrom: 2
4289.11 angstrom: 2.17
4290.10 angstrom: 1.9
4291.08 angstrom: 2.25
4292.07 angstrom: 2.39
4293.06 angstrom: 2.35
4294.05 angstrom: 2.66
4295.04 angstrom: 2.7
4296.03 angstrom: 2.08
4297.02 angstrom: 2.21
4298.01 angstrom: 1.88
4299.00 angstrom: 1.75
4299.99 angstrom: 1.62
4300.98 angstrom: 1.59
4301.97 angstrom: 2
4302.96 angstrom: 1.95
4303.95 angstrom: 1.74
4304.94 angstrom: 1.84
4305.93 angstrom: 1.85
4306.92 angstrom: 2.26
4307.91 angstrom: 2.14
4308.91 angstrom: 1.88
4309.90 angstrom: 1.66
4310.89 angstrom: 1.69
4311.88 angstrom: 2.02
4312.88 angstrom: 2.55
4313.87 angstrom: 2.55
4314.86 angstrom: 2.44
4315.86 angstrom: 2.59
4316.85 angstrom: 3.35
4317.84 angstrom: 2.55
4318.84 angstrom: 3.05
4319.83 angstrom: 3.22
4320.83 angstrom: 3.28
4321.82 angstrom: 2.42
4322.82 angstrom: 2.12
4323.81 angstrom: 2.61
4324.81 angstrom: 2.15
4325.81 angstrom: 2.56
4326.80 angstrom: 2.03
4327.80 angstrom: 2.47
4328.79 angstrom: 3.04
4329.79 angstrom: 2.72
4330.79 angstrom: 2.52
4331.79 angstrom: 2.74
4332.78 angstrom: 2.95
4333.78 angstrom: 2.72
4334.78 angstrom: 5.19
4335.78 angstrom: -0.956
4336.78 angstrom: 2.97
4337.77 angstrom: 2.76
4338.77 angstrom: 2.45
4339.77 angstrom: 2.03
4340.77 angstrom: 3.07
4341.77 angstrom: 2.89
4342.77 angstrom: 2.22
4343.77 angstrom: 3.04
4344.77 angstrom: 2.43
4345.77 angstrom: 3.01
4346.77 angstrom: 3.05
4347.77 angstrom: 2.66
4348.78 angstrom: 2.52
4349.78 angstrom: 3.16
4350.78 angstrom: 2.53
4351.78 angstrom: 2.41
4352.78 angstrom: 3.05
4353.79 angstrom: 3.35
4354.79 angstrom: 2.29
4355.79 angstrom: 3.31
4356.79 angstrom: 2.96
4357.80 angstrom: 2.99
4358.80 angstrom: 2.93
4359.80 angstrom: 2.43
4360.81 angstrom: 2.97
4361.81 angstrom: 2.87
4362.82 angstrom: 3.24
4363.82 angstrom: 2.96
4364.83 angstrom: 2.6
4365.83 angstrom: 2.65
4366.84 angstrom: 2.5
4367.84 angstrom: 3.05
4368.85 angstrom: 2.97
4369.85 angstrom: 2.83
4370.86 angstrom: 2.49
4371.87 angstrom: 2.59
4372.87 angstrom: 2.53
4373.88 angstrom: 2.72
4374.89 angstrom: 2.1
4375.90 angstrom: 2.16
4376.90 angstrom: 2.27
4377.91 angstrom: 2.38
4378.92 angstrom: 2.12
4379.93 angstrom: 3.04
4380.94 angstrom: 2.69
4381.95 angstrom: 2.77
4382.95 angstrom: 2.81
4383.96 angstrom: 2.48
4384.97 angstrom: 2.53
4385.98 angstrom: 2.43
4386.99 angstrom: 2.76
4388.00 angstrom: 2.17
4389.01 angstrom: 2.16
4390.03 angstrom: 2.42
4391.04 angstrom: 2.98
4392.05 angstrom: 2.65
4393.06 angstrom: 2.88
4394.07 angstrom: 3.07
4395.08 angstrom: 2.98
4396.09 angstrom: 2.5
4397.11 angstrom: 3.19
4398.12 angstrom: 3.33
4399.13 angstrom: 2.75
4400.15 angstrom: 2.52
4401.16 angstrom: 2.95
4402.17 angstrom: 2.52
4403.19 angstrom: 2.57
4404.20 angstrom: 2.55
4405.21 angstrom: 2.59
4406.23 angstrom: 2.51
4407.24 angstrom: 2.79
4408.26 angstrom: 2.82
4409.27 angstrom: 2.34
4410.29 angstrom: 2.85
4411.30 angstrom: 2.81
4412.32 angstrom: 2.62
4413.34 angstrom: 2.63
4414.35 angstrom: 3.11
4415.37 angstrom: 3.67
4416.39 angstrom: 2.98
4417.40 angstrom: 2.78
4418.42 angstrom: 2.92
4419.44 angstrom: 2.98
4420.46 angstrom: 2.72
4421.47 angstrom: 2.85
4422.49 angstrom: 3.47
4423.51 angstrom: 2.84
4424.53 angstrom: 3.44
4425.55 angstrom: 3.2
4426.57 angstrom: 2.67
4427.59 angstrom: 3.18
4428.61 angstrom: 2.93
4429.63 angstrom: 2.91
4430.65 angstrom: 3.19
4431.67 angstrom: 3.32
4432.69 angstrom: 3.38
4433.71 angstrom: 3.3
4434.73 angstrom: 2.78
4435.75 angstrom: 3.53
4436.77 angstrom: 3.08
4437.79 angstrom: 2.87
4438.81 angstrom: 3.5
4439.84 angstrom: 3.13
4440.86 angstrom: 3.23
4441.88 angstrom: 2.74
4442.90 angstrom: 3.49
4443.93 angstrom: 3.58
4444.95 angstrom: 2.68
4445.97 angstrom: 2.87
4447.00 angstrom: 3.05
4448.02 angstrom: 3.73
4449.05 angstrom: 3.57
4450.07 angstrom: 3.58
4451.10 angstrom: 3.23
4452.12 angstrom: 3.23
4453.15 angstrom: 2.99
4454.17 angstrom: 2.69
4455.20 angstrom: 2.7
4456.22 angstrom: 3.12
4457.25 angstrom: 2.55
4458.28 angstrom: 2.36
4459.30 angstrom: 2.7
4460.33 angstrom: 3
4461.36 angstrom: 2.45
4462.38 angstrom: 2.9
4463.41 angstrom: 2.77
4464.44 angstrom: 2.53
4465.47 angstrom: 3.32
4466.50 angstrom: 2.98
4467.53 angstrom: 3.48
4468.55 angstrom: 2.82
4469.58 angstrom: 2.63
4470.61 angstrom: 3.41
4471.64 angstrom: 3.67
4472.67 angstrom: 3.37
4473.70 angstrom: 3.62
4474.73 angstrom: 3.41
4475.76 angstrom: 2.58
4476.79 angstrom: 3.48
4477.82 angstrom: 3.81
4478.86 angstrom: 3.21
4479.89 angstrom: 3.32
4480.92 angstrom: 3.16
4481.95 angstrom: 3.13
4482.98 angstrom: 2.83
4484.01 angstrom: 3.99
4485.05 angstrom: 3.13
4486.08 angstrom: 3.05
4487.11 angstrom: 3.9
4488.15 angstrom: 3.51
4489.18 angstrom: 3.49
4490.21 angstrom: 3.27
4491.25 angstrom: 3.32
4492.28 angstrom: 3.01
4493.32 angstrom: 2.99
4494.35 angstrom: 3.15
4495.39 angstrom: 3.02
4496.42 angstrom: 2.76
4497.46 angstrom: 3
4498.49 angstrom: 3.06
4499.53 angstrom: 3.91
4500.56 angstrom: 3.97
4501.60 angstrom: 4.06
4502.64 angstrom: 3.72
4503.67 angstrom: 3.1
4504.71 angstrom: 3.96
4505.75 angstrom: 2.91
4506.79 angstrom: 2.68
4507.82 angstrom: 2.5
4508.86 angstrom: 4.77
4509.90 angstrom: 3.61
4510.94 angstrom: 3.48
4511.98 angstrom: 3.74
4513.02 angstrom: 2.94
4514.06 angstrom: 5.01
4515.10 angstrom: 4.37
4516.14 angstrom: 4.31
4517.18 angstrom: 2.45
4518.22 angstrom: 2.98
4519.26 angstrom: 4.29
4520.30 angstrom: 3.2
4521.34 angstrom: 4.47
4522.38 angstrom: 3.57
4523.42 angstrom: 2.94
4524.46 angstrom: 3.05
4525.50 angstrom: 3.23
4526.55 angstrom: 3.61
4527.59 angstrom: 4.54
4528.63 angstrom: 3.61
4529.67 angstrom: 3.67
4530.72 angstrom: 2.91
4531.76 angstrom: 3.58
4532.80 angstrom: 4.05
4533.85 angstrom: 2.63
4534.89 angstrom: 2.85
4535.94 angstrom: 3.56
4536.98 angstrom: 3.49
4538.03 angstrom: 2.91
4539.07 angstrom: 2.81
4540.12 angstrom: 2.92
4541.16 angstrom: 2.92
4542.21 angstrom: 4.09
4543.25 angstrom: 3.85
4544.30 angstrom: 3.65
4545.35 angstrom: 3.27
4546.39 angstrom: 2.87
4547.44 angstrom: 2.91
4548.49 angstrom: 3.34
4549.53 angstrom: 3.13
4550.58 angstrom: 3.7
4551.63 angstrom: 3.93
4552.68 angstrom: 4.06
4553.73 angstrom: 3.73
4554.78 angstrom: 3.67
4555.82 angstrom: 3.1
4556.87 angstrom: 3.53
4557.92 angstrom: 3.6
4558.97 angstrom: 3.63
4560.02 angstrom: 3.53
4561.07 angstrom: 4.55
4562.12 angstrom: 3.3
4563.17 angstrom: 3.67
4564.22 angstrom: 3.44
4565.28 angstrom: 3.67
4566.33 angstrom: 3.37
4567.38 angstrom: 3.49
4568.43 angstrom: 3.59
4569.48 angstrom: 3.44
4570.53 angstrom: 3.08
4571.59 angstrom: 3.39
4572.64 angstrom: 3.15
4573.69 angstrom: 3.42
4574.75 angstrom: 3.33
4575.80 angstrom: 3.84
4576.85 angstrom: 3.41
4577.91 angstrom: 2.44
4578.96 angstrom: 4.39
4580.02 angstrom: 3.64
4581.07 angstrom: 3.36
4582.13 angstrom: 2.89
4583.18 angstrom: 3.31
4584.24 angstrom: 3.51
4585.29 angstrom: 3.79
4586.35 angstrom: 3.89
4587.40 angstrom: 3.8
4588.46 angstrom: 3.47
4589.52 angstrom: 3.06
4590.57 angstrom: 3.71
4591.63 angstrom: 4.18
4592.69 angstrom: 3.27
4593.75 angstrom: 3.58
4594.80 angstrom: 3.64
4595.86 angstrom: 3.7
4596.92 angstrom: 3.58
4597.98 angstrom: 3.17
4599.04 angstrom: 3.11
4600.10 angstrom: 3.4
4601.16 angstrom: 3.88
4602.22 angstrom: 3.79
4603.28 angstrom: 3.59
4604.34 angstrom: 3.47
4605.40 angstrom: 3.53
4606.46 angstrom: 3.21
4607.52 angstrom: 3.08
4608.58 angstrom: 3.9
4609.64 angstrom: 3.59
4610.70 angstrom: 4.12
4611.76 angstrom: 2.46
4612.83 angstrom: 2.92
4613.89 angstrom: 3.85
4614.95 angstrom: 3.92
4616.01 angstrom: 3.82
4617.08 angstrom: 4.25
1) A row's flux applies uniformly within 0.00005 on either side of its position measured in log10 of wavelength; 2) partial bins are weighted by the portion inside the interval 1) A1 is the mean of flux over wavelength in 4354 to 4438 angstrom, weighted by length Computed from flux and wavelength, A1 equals 2.81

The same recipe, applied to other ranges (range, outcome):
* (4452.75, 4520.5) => 3.27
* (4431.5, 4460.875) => 3.1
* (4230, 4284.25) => 2.48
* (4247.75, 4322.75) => 2.36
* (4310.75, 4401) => 2.67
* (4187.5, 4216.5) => 2.25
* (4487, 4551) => 3.42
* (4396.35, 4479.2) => 3.02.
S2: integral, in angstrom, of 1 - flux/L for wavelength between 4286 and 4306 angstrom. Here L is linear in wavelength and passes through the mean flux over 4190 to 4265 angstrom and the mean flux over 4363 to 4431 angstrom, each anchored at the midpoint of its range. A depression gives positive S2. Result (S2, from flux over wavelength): 3.5 angstrom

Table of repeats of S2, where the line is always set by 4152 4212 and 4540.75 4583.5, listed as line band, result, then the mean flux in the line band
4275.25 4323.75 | 4.71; 2.32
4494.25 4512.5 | -0.77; 3.42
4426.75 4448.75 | -0.79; 3.16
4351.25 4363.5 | -0.56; 2.9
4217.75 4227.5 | -0.23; 2.36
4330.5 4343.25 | 0.57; 2.58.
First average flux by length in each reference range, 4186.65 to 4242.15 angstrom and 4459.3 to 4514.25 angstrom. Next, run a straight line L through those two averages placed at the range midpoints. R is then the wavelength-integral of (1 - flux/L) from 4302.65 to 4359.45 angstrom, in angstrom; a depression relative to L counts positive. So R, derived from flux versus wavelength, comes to 3.8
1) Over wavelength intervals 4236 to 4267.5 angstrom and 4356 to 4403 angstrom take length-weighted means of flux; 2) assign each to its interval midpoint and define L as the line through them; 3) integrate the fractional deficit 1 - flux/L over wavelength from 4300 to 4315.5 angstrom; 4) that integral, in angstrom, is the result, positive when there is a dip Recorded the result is 3.5 angstrom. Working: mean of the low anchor 2.5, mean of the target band 2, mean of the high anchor 2.7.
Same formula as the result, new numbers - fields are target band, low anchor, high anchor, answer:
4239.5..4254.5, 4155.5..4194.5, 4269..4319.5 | -1.5 angstrom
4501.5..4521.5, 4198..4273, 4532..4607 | -2.0 angstrom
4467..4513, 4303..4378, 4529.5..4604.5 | -2.4 angstrom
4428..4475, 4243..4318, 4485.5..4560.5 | 0.4 angstrom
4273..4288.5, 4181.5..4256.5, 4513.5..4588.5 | 0.4 angstrom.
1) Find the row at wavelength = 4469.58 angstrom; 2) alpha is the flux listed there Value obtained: 2.63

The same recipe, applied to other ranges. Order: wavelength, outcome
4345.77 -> 3.01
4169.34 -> 2.46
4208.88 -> 2.48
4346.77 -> 3.05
